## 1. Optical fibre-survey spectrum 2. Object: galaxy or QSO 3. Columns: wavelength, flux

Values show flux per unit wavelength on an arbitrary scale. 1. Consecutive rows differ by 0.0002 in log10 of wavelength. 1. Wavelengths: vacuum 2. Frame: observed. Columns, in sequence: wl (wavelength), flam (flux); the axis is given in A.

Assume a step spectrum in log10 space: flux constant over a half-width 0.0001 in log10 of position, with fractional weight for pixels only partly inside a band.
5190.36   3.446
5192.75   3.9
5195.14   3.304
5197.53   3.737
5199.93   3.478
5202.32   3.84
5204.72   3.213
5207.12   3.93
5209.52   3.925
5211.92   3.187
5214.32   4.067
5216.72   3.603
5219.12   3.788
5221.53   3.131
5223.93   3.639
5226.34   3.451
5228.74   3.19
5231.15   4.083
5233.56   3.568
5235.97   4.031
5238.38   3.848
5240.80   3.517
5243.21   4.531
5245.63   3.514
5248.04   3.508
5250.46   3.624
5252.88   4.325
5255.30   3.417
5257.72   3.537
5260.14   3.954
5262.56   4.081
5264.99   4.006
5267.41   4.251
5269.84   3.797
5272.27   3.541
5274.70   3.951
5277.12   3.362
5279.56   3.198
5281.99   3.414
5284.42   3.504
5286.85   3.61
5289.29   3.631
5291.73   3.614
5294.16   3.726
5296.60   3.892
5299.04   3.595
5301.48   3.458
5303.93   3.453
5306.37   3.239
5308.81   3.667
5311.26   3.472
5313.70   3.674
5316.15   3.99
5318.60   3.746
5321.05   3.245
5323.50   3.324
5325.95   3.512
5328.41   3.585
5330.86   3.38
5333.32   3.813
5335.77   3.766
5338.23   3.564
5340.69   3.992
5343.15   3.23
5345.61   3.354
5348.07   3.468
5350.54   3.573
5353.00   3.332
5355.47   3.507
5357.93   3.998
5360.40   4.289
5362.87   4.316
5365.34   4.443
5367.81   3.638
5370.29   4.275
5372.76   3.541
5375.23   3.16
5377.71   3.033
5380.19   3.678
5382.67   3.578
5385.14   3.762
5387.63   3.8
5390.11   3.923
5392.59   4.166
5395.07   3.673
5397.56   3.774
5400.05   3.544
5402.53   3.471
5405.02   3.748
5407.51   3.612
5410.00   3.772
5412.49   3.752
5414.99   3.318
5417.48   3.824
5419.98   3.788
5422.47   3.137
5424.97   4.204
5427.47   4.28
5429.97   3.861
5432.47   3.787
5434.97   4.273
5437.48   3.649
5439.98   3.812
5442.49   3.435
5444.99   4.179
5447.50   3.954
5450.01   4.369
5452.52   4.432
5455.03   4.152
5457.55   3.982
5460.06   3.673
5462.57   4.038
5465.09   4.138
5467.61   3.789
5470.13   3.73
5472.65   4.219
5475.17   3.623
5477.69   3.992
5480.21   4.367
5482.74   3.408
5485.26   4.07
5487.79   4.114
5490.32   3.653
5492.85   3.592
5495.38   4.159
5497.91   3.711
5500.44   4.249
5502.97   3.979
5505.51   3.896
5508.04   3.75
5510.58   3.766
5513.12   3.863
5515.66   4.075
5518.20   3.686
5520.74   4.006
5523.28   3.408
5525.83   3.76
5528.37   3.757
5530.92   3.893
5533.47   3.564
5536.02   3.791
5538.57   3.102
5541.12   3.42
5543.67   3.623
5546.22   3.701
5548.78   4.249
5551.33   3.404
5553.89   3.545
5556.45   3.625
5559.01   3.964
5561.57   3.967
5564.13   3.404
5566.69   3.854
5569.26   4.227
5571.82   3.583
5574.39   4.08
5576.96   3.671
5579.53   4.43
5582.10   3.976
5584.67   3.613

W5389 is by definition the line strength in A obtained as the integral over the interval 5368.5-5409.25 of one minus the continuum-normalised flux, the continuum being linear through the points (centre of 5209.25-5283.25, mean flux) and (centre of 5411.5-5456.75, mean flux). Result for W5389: 1.9 A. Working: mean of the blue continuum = 3.71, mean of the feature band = 3.67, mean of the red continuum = 3.9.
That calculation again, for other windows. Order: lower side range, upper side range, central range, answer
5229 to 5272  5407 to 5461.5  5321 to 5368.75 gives 2.2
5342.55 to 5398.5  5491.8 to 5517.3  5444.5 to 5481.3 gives -1.8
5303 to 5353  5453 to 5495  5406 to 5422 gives 0.5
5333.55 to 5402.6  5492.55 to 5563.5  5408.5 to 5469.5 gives -2.6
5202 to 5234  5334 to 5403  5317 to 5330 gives 0.7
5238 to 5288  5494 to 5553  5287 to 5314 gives 1.2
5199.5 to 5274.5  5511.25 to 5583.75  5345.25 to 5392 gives 0.2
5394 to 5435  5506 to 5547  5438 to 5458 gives -1.6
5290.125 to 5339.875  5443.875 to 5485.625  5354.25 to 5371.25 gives -1.6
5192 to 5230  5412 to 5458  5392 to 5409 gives 0.7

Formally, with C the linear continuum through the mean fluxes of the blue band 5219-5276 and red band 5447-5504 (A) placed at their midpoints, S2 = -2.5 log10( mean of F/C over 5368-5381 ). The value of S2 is 0.10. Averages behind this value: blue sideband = 3.76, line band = 3.54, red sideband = 3.97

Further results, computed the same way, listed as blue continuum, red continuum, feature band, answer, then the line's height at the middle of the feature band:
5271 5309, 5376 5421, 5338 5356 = 0.04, 3.61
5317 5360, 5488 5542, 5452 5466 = -0.09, 3.71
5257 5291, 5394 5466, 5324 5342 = 0.03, 3.76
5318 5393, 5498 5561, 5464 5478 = -0.05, 3.73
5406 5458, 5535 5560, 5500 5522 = -0.05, 3.71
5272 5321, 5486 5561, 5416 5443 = -0.04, 3.69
